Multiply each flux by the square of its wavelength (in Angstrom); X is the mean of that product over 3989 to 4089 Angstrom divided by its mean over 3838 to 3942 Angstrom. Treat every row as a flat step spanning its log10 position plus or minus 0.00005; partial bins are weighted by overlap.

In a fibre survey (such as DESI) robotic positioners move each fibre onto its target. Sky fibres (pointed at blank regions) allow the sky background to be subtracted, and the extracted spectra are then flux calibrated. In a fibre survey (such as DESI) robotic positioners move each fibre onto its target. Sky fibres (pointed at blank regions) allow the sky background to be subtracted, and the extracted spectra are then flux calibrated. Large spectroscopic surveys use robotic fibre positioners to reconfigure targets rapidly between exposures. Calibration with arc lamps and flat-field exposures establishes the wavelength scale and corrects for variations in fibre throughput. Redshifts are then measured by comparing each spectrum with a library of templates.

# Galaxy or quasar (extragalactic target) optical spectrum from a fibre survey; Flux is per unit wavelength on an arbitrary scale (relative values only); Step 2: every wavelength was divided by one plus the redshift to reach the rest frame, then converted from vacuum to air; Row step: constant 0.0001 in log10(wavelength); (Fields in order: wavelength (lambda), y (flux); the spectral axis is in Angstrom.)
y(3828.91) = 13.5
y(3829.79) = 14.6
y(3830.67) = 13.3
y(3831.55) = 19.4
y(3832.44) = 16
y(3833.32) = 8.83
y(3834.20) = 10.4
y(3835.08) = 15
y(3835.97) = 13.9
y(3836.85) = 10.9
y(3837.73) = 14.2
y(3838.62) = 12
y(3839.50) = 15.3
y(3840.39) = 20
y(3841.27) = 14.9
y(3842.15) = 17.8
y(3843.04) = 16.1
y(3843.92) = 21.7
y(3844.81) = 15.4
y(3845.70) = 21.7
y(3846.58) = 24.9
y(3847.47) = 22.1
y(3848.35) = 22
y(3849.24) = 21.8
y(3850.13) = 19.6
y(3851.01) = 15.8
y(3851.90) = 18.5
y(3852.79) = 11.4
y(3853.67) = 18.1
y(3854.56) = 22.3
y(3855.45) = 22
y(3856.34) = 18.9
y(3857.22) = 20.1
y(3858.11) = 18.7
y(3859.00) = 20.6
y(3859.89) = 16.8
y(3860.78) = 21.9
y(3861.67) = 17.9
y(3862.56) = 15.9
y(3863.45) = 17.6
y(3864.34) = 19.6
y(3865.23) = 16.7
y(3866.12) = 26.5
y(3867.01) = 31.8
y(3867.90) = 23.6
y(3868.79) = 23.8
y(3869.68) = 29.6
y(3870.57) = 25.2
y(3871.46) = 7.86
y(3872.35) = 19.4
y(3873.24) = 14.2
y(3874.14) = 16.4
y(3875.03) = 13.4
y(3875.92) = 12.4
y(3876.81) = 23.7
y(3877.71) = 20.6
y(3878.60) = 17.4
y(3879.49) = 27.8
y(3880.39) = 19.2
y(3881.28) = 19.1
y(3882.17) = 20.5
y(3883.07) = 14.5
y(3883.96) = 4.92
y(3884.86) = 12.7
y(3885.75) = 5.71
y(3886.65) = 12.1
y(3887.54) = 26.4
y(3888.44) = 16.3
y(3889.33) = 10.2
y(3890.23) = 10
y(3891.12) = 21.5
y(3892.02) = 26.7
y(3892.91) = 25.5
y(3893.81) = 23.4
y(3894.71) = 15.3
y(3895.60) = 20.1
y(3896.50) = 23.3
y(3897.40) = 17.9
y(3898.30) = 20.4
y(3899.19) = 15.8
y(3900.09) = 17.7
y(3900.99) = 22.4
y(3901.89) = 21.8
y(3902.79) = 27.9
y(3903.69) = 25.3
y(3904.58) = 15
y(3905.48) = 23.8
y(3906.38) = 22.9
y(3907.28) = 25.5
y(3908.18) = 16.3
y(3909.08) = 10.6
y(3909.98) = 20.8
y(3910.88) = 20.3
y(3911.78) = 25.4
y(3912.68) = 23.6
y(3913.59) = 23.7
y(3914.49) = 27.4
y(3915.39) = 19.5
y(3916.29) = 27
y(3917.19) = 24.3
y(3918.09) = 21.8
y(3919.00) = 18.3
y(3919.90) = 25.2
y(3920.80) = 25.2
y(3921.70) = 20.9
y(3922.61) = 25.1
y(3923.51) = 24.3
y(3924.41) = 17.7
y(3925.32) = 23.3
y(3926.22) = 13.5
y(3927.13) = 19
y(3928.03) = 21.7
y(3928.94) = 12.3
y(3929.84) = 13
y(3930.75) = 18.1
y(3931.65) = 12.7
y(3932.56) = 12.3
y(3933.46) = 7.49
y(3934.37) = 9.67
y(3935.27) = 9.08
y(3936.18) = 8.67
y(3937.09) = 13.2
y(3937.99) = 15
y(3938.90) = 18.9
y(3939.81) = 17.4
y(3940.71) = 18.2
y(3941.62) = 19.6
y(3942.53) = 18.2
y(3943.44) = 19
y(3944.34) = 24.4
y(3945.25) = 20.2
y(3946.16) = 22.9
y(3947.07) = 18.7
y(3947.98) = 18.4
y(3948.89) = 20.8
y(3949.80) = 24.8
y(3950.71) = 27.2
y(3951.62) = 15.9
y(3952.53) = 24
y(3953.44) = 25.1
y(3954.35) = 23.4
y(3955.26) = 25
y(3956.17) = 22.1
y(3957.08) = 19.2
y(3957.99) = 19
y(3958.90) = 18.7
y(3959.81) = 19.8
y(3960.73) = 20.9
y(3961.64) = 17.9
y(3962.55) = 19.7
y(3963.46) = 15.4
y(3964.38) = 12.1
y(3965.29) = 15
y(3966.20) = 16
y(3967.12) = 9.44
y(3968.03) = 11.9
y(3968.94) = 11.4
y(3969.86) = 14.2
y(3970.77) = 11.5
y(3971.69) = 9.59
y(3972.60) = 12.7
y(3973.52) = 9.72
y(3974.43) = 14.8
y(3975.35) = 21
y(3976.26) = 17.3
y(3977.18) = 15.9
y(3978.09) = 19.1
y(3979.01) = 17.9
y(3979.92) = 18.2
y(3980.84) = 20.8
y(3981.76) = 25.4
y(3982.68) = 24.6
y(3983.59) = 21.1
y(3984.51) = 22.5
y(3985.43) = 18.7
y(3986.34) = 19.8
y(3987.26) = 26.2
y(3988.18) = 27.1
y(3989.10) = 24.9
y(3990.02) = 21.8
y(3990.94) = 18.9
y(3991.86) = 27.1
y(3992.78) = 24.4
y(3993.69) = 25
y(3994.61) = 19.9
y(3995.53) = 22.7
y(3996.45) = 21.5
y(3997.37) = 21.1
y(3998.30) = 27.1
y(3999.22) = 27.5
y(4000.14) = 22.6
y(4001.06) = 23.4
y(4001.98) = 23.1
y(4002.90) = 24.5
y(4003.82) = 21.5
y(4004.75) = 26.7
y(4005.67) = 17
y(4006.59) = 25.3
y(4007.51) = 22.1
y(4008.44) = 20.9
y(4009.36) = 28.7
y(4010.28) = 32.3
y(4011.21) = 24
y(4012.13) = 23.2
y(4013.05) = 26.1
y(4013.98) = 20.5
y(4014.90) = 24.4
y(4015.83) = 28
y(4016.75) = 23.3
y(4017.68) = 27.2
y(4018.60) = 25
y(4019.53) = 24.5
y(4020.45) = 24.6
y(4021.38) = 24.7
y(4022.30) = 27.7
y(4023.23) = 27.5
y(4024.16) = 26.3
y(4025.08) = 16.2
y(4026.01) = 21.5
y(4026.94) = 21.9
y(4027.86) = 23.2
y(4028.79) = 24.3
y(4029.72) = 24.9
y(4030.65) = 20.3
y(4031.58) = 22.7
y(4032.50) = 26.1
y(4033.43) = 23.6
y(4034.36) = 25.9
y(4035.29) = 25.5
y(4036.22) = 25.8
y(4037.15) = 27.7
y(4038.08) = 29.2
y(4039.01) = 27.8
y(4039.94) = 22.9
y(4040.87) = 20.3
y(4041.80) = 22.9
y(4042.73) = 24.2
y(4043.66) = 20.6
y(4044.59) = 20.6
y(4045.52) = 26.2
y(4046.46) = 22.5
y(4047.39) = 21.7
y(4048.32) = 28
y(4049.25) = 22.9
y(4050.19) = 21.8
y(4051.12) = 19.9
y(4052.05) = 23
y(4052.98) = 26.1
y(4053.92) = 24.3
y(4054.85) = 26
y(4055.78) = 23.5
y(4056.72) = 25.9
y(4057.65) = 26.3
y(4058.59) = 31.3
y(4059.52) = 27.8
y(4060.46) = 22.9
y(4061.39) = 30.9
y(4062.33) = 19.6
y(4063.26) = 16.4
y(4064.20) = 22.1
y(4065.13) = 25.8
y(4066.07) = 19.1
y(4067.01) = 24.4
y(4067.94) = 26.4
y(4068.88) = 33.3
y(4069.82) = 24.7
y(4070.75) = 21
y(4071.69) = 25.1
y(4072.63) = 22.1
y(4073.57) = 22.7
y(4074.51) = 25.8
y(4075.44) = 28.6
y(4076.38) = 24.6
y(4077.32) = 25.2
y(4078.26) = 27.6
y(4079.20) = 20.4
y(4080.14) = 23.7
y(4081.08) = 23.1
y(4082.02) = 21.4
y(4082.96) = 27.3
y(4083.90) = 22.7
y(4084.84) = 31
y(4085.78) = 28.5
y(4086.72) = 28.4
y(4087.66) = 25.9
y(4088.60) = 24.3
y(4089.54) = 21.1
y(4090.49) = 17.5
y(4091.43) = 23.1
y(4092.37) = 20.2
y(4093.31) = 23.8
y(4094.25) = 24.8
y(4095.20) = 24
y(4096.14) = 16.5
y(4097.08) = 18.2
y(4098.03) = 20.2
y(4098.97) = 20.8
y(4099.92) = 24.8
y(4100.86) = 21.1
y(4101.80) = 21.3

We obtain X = 1.39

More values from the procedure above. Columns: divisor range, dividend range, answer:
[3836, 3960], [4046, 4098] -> 1.37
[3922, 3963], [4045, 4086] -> 1.41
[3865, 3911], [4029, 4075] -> 1.37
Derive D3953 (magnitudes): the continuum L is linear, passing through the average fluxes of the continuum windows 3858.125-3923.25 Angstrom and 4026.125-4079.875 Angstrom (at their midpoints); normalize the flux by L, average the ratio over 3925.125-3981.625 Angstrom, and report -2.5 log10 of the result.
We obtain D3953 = 0.25 mag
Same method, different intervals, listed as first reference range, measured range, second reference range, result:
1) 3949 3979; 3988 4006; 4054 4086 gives -0.180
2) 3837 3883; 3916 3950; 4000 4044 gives 0.171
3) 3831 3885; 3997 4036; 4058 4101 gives -0.089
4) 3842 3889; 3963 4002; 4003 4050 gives 0.183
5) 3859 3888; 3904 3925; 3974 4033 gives -0.100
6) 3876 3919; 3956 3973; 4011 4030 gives 0.389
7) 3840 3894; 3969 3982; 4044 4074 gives 0.342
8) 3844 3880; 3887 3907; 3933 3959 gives -0.057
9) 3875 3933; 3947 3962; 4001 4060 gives 0.005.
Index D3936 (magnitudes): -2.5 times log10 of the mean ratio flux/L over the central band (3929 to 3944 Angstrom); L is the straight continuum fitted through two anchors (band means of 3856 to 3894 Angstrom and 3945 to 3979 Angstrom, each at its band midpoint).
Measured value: 0.245 mag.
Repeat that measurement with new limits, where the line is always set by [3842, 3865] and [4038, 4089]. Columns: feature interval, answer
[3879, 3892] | 0.23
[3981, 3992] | -0.02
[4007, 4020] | -0.08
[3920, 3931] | 0.07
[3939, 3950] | 0.08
